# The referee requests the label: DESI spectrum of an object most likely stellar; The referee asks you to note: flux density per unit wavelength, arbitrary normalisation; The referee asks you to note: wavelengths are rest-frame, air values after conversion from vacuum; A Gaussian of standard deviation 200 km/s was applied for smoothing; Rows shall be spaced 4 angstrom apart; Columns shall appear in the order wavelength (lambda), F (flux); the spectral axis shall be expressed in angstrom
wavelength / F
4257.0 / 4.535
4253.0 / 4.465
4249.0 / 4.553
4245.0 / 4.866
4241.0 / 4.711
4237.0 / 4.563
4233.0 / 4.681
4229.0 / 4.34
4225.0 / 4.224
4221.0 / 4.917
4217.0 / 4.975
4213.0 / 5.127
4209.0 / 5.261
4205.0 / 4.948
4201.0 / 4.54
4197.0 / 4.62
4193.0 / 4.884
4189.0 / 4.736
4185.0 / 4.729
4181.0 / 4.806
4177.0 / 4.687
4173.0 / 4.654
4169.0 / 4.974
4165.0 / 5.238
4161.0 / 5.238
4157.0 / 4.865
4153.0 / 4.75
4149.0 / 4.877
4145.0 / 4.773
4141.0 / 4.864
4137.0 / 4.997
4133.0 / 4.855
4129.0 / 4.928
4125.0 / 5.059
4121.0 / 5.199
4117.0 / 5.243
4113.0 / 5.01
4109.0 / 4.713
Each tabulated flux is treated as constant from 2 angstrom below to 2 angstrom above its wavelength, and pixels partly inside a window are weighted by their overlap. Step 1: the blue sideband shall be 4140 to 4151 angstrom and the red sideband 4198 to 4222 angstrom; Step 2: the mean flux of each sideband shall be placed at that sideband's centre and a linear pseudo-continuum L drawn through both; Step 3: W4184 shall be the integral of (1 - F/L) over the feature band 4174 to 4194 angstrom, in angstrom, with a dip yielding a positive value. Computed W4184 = 0.6 angstrom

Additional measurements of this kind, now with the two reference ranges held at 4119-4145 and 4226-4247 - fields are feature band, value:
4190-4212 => -0.58 angstrom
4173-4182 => 0.18 angstrom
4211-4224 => -0.75 angstrom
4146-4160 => 0.12 angstrom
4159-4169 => -0.67 angstrom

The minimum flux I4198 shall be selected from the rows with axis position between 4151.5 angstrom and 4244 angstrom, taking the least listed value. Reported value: 4.224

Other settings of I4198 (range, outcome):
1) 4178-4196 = 4.729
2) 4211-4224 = 4.917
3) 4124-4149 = 4.773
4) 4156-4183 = 4.654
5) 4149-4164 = 4.75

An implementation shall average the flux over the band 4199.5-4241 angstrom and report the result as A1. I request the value 4.76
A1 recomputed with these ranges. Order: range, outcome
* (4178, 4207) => 4.75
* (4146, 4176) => 4.93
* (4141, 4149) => 4.82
